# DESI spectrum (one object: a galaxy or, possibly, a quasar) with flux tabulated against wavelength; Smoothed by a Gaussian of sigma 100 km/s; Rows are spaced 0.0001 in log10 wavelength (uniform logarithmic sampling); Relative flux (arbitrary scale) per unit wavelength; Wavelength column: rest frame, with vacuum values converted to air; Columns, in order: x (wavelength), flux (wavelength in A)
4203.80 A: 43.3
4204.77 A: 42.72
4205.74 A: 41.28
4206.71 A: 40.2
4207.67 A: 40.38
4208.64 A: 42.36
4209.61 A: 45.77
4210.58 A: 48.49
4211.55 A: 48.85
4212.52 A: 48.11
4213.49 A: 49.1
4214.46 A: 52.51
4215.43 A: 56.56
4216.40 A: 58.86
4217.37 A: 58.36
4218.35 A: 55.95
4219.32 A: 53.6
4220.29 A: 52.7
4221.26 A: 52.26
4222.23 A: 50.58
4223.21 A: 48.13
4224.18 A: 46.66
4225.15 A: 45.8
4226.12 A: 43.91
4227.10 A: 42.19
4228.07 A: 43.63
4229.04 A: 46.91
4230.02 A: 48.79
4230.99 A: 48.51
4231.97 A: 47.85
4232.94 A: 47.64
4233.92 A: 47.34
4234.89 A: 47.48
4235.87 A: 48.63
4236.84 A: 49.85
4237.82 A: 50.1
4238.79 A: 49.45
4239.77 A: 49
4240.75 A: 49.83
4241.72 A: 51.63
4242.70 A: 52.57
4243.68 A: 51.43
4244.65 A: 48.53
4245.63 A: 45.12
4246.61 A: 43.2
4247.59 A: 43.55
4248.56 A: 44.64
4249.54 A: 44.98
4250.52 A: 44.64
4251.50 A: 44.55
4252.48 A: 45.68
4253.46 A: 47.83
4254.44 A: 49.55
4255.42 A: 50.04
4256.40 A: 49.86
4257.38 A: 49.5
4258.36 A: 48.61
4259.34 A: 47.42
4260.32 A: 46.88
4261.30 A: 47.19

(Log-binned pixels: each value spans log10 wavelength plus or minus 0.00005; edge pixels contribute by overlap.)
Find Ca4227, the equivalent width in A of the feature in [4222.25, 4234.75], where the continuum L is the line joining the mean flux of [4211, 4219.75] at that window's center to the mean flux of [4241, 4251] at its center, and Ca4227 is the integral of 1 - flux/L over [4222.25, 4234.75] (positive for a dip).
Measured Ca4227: 1.01 A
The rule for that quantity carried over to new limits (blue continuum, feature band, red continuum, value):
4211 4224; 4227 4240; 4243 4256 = 0.4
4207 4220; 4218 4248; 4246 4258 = 0.0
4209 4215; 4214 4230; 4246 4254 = -0.9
